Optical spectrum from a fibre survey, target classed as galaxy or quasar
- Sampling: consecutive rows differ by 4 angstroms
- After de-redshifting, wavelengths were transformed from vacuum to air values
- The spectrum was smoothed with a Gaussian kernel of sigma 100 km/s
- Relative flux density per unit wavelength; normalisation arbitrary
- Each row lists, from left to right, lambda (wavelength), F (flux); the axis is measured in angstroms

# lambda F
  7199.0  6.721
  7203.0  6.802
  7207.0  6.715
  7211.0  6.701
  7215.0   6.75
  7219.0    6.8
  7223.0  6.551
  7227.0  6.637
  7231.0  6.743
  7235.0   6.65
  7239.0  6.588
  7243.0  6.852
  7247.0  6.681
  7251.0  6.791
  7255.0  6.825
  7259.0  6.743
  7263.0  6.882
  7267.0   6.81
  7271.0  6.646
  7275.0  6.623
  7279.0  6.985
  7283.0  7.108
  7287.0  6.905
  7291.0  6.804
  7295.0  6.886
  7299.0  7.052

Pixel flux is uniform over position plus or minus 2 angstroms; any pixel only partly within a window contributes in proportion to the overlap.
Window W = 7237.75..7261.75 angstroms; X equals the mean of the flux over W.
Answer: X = 6.76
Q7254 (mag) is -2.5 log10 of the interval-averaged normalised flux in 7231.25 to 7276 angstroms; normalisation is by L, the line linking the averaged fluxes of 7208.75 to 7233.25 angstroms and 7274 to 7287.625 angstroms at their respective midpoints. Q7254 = 0.01 mag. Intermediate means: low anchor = 6.7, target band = 6.74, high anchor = 6.93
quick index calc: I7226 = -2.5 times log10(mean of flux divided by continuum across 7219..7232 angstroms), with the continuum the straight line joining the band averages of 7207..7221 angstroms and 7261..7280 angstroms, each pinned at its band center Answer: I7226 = 0.01 mag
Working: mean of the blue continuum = 6.75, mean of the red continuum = 6.78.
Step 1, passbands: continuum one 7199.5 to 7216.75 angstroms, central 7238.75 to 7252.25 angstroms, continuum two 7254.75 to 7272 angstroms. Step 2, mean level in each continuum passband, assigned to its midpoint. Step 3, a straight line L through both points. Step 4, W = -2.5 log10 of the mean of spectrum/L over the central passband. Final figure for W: 0.00 mag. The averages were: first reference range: 6.74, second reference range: 6.78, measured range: 6.74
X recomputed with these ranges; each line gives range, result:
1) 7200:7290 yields 6.76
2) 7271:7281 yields 6.77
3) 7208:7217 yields 6.72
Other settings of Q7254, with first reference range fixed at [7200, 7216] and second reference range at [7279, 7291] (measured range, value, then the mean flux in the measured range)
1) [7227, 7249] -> 0.021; 6.7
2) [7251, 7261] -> 0.015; 6.79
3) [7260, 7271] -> 0.018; 6.8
